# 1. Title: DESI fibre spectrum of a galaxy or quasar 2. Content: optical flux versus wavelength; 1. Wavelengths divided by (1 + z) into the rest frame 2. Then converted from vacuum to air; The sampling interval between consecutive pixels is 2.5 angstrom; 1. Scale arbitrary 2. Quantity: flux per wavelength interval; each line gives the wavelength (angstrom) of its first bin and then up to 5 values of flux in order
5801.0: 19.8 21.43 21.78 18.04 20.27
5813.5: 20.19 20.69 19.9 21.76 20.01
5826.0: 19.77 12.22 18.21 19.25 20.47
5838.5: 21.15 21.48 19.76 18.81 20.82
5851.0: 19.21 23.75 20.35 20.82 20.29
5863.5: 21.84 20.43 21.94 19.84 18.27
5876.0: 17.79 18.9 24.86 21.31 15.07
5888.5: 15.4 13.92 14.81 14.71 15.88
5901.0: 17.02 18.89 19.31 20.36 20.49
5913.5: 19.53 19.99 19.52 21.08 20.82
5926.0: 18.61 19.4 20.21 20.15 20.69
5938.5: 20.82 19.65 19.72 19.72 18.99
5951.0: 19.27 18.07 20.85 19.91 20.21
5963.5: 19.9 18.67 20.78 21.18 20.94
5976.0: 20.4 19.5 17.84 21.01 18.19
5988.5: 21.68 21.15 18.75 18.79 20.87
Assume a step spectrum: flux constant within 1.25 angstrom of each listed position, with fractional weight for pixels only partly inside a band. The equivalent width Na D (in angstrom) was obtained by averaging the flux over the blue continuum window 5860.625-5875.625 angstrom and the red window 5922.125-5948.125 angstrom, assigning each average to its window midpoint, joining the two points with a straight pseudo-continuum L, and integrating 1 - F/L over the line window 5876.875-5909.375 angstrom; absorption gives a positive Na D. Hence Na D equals 3.98 angstrom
